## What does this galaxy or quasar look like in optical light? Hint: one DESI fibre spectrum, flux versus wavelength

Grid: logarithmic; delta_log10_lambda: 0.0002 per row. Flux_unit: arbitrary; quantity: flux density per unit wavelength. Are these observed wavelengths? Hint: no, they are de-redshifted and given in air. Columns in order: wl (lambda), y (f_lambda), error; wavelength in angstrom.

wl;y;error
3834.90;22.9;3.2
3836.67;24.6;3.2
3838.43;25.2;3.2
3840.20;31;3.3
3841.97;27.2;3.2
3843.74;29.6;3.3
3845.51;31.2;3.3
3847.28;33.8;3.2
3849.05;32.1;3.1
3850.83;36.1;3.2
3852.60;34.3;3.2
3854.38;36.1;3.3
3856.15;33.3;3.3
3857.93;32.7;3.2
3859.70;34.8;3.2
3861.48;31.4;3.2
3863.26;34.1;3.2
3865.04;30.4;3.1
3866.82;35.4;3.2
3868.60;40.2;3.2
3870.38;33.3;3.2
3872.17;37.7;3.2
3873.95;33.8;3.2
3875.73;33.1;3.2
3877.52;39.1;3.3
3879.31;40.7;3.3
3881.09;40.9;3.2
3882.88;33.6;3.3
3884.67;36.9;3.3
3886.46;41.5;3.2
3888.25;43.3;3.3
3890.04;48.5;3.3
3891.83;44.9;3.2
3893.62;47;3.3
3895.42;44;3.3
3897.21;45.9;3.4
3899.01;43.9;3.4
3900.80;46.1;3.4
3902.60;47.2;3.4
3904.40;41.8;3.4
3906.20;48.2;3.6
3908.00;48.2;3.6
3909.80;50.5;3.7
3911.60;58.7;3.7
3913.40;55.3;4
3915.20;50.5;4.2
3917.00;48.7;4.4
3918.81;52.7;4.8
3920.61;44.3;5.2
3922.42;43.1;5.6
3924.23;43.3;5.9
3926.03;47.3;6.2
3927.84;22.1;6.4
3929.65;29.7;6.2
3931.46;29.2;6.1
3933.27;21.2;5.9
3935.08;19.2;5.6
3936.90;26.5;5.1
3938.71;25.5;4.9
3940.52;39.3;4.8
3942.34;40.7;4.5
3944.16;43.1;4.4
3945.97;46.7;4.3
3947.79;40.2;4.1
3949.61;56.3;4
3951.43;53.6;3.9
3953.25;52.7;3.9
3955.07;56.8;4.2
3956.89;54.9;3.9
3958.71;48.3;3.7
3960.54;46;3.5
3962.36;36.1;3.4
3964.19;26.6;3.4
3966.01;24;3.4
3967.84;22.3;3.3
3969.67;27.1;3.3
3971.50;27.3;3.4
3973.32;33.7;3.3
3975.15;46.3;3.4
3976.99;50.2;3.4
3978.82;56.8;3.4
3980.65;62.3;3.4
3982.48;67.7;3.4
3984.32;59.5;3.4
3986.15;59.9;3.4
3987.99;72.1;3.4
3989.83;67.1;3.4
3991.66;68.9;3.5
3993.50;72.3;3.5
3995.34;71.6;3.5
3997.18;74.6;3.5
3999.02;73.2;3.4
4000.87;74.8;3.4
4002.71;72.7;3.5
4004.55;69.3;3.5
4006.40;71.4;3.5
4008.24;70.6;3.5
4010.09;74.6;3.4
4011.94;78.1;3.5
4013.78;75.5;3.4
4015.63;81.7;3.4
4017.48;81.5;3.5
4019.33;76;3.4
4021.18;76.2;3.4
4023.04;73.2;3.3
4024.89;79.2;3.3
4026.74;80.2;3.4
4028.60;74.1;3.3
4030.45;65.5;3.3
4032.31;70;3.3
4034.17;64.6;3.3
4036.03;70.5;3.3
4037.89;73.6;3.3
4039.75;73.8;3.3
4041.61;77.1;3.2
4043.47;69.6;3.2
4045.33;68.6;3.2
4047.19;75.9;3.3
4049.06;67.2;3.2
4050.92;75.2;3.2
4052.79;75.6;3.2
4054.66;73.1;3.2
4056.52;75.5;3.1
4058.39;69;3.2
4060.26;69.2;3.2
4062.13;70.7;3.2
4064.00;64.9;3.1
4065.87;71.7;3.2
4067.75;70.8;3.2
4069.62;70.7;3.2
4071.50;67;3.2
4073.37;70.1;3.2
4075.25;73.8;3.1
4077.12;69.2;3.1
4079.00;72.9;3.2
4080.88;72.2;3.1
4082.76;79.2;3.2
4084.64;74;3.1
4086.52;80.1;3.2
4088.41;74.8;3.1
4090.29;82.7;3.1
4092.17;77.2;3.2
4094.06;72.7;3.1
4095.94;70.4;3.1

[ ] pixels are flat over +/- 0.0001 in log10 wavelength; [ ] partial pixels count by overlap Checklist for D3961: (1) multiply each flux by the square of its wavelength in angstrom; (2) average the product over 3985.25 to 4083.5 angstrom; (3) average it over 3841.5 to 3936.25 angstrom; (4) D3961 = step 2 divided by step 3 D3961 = 1.99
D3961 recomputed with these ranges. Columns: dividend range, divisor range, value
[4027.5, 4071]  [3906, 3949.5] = 1.86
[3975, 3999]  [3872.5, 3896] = 1.69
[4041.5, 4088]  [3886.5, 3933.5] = 1.76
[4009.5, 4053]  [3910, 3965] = 1.84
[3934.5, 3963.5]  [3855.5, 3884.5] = 1.27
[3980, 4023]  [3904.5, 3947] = 1.84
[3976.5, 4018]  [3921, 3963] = 1.79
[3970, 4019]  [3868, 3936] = 1.66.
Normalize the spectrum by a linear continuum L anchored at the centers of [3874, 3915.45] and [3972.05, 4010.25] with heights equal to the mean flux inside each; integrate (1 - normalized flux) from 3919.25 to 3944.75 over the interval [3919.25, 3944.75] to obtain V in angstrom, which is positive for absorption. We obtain 8.8 angstrom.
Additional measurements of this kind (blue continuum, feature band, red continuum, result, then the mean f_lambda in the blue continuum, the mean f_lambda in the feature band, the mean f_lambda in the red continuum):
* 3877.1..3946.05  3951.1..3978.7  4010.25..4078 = 6.8 angstrom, 41.5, 40.6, 72.8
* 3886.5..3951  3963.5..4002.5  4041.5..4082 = 0.9 angstrom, 42.4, 54.8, 71.3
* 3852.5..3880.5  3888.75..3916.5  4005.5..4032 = -2.0 angstrom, 35.1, 48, 75.4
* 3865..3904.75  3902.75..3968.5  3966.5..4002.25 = 9.4 angstrom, 40.6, 41.6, 57.1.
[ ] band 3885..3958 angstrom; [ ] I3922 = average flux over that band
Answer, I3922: 43.5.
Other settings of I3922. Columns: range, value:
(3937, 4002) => 50.6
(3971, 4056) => 69.3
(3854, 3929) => 41.6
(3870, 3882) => 37.1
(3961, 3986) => 42.2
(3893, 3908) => 45.6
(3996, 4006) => 72.8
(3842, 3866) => 32.9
